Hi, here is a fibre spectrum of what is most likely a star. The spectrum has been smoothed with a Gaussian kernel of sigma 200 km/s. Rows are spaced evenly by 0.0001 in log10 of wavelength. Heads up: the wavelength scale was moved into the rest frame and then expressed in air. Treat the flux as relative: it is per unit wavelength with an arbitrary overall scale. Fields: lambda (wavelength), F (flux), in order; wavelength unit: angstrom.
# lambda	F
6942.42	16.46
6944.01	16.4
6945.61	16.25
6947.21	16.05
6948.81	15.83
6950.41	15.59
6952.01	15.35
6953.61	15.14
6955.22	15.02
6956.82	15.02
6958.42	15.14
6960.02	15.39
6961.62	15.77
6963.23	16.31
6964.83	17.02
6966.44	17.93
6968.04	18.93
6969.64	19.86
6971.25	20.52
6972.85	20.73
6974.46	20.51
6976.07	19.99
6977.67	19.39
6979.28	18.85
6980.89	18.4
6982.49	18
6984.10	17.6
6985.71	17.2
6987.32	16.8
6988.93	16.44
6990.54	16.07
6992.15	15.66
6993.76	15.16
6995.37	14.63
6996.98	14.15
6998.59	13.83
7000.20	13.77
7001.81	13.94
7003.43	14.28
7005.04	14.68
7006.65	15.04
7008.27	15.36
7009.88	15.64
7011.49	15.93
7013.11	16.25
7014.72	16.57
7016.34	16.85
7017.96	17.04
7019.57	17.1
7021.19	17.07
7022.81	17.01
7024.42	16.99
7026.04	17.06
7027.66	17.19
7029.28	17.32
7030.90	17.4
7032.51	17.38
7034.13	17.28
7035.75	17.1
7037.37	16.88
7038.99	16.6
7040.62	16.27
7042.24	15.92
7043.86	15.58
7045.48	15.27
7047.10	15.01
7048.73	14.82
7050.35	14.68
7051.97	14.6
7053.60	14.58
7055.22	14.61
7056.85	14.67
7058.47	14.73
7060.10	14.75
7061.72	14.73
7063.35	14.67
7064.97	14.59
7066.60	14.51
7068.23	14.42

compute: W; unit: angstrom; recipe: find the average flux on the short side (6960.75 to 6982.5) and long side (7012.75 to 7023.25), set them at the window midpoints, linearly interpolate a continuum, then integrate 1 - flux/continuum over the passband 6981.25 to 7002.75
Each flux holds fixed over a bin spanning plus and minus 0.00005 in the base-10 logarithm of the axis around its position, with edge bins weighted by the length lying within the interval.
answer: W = 2.7 angstrom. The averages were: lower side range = 18.7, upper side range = 16.9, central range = 15.7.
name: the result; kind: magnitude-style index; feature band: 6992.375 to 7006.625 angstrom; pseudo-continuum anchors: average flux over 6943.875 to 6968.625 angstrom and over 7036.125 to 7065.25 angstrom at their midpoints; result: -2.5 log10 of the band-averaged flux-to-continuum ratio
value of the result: 0.090 mag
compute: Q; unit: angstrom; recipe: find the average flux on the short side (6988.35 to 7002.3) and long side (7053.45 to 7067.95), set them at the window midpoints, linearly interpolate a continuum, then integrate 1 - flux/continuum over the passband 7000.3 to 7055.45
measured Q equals -4.8 angstrom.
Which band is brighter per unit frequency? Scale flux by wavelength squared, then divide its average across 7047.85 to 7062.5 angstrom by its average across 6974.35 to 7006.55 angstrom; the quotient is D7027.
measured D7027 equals 0.9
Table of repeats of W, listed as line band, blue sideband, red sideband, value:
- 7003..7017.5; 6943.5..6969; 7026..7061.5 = 0.2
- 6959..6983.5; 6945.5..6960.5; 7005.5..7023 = -4.3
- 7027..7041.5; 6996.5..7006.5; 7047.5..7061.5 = -2.5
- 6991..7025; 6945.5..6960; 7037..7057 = -0.4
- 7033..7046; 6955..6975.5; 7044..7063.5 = -1.0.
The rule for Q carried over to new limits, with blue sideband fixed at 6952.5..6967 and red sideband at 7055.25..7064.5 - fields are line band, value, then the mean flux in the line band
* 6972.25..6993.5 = -3.4 angstrom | 18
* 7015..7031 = -2.1 angstrom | 17.1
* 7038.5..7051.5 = -0.5 angstrom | 15.5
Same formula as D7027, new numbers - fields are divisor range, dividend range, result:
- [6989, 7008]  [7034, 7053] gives 1.08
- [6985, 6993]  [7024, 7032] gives 1.06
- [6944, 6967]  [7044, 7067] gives 0.96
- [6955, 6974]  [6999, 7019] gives 0.90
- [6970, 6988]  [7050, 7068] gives 0.79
